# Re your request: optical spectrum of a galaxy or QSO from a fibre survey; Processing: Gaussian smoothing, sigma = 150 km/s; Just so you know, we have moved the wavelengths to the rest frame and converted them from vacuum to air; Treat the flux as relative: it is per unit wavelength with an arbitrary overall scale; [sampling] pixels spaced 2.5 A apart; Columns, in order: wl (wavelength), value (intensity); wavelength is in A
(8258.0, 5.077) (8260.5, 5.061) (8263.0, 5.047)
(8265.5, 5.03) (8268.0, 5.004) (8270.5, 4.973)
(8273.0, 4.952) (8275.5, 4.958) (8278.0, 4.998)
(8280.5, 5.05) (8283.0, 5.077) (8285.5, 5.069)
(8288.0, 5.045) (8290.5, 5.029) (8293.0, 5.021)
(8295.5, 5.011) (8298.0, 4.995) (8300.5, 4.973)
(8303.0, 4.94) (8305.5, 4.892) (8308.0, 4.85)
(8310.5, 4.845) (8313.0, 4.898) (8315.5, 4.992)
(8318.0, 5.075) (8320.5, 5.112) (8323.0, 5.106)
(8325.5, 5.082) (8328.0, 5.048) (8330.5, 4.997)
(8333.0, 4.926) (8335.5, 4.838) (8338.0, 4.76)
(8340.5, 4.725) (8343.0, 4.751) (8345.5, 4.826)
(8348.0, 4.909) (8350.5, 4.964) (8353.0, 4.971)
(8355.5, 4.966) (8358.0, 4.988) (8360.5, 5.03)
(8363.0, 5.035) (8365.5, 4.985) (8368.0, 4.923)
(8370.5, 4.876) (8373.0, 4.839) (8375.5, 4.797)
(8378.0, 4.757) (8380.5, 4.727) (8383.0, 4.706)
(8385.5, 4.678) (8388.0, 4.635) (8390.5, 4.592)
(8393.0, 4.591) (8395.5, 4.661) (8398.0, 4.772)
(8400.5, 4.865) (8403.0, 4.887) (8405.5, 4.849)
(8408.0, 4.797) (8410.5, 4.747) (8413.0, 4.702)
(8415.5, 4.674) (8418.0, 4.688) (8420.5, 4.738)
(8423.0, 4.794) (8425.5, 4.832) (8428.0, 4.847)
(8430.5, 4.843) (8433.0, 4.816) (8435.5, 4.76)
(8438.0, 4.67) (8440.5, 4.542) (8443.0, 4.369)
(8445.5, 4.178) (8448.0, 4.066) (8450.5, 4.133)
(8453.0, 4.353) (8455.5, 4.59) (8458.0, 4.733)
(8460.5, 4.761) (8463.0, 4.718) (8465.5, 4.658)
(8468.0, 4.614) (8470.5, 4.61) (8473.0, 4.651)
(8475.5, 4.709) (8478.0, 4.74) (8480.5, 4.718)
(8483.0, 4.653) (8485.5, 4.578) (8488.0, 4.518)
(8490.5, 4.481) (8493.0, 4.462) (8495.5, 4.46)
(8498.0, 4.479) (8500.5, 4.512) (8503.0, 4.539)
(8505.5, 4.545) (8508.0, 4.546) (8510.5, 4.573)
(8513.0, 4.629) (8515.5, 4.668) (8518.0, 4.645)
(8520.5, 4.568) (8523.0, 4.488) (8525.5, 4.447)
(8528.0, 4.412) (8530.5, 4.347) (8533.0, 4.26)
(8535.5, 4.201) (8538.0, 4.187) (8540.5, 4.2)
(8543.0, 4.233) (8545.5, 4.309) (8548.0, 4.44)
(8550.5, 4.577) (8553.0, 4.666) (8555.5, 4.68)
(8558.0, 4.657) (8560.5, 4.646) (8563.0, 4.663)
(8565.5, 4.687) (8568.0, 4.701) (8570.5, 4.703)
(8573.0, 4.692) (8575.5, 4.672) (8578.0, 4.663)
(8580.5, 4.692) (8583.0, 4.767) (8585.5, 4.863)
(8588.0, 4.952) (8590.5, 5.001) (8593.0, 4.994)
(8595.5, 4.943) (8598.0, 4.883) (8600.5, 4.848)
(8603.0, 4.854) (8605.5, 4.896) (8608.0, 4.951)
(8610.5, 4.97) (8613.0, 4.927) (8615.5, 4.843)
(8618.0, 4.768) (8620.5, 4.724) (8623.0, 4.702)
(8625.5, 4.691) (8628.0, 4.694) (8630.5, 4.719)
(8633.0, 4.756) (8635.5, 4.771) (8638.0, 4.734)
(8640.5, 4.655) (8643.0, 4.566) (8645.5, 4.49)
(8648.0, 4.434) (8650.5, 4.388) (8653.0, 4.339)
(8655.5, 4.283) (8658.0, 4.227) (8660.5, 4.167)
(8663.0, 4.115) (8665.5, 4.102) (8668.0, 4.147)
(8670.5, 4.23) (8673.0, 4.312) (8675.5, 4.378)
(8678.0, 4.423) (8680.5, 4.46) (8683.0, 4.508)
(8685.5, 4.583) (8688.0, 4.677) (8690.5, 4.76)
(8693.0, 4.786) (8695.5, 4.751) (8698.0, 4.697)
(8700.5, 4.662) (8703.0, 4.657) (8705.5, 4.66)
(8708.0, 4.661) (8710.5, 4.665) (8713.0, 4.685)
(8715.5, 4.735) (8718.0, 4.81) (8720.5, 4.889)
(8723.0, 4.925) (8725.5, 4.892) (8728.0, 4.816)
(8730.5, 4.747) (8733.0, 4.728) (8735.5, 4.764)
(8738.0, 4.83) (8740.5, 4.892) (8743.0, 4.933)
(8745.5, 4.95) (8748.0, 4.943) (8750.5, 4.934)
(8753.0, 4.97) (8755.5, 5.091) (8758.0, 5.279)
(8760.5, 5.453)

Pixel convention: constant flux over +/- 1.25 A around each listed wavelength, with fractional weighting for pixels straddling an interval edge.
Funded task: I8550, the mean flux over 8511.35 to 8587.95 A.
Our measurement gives 4.55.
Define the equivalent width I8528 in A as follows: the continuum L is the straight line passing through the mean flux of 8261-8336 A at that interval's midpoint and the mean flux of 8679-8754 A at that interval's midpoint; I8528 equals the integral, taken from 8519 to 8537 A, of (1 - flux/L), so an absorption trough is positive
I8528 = 1.8 A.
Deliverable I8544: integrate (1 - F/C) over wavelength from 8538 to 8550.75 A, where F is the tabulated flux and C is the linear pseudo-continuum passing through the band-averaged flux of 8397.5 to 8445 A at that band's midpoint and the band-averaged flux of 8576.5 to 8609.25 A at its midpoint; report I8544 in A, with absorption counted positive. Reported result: 1.4 A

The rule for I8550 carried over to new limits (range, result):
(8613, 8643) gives 4.73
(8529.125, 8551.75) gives 4.31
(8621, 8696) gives 4.49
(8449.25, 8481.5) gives 4.61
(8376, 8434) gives 4.75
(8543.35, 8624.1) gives 4.75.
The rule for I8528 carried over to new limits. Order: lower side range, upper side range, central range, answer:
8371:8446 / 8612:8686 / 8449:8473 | 0.5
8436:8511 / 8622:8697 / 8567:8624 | -4.0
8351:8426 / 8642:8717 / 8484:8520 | 1.0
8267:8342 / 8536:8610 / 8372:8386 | 0.4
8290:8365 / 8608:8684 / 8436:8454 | 1.7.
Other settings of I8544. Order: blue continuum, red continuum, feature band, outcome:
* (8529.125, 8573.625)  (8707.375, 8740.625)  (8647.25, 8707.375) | 3.29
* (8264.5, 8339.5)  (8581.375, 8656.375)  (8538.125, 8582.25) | 2.01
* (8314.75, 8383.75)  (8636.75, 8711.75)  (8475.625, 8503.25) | 0.97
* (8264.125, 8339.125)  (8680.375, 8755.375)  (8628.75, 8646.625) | 0.53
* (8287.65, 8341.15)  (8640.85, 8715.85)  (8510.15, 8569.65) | 2.17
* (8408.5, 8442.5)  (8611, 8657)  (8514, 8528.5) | 0.45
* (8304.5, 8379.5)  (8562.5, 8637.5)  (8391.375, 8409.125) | 0.46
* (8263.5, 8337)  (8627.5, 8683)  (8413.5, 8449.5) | 1.17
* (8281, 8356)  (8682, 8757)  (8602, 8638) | 0.22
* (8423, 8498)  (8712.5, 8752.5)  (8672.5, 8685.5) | 0.97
